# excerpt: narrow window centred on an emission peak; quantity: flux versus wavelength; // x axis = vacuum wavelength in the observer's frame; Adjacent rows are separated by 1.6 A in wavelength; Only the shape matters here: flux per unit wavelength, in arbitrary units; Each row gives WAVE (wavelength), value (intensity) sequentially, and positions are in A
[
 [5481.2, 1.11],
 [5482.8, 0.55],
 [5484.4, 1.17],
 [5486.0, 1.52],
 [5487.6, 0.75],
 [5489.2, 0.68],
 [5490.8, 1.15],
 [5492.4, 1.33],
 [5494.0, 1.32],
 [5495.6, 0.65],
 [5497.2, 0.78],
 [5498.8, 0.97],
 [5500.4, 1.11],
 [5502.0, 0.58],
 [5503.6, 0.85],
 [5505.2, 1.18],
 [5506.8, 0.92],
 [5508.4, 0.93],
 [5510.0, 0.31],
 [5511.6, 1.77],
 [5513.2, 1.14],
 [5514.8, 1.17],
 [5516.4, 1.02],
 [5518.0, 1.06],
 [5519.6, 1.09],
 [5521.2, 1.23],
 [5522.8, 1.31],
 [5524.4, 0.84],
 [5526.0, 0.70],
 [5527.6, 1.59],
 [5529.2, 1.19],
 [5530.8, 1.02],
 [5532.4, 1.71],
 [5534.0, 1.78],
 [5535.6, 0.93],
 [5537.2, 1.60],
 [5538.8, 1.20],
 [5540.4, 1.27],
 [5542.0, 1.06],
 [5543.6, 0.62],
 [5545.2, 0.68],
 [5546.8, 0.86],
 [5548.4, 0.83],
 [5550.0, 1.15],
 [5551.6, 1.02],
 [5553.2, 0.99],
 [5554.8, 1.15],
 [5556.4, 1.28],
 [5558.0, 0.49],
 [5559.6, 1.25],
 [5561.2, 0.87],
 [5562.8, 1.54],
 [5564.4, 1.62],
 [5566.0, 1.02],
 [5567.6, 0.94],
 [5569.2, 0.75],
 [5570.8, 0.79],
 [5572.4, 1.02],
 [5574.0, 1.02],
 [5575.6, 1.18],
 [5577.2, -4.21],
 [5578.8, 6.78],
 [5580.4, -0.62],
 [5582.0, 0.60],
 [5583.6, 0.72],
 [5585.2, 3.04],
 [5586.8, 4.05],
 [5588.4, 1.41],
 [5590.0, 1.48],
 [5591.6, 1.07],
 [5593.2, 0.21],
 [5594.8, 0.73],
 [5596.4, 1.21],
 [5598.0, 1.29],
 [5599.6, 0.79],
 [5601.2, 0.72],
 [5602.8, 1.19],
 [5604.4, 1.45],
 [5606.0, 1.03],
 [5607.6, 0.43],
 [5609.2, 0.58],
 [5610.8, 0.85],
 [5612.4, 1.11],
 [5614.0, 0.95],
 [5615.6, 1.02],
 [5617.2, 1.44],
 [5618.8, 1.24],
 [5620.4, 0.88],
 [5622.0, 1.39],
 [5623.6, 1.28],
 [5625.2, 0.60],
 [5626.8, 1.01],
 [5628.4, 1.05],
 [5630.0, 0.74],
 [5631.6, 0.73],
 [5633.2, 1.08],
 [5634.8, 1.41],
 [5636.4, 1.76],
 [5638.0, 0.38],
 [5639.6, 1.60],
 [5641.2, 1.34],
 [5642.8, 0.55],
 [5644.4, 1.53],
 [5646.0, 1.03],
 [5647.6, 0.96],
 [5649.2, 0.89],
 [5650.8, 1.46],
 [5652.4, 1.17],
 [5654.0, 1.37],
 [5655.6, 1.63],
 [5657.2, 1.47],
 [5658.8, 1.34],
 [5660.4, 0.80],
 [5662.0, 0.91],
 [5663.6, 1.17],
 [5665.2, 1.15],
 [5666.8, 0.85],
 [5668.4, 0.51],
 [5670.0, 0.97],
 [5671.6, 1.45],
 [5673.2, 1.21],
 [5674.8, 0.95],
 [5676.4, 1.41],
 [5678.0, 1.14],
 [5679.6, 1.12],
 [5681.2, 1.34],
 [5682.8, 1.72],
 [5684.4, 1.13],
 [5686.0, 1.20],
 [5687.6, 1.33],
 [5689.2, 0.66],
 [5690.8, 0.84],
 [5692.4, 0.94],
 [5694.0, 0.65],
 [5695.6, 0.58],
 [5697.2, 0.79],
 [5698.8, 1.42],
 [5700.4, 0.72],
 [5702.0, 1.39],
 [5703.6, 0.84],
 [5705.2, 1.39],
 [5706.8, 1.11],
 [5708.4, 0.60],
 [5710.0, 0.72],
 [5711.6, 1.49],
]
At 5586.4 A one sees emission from [O III]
